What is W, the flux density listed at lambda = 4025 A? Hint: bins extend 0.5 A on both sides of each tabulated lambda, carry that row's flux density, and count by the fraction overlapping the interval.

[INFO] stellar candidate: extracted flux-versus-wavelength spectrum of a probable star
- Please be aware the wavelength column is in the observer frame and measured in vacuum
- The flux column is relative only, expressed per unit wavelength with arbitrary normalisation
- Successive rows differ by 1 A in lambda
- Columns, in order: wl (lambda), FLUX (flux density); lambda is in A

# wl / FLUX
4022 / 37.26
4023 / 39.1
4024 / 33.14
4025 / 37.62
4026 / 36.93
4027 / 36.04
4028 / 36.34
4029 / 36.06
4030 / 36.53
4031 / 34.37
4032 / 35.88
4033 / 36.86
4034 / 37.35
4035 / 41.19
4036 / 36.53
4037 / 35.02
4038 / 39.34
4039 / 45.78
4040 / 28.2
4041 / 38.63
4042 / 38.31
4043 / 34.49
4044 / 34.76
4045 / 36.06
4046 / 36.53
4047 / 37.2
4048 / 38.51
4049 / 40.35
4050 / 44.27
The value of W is 37.62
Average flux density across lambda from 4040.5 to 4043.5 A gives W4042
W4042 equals 37.1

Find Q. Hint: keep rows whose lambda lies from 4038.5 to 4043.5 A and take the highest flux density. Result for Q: 45.78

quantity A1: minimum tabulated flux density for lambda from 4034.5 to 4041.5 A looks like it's 28.2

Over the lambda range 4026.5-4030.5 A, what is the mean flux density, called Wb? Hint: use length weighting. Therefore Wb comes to 36.2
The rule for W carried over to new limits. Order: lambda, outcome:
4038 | 39.34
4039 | 45.78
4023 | 39.1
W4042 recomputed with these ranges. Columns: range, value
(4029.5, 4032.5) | 35.6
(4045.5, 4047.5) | 36.9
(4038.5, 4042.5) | 37.7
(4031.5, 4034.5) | 36.7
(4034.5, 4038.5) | 38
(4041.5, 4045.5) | 35.9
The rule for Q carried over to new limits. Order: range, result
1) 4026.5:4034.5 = 37.35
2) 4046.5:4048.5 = 38.51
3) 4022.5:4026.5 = 39.1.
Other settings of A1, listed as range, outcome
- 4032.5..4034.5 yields 36.86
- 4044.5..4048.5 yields 36.06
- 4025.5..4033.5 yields 34.37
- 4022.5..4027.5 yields 33.14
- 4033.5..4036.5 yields 36.53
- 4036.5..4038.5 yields 35.02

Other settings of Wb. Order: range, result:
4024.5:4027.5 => 36.9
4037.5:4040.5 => 37.8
